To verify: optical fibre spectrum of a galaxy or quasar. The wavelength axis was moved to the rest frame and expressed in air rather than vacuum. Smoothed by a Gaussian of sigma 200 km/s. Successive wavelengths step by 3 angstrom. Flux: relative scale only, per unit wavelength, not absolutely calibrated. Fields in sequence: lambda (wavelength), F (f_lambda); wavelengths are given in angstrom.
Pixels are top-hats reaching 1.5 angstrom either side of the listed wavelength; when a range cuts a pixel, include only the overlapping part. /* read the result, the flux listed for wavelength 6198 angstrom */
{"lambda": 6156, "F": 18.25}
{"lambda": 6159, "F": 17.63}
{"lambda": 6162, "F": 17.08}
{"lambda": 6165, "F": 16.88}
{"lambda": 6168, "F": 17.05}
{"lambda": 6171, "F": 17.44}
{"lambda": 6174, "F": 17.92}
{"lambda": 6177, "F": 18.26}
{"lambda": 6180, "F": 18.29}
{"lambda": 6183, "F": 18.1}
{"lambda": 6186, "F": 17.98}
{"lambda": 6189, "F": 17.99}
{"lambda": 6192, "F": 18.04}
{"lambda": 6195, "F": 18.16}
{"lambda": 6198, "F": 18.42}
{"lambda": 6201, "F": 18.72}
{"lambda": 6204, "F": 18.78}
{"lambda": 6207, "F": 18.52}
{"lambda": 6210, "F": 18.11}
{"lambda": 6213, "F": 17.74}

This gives 18.42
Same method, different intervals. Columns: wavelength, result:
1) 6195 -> 18.16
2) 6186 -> 17.98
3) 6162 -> 17.08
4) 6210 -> 18.11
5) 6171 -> 17.44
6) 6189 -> 17.99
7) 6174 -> 17.92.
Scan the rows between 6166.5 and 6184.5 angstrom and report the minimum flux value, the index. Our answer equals 17.05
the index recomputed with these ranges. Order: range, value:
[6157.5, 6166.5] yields 16.88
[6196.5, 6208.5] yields 18.42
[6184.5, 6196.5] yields 17.98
